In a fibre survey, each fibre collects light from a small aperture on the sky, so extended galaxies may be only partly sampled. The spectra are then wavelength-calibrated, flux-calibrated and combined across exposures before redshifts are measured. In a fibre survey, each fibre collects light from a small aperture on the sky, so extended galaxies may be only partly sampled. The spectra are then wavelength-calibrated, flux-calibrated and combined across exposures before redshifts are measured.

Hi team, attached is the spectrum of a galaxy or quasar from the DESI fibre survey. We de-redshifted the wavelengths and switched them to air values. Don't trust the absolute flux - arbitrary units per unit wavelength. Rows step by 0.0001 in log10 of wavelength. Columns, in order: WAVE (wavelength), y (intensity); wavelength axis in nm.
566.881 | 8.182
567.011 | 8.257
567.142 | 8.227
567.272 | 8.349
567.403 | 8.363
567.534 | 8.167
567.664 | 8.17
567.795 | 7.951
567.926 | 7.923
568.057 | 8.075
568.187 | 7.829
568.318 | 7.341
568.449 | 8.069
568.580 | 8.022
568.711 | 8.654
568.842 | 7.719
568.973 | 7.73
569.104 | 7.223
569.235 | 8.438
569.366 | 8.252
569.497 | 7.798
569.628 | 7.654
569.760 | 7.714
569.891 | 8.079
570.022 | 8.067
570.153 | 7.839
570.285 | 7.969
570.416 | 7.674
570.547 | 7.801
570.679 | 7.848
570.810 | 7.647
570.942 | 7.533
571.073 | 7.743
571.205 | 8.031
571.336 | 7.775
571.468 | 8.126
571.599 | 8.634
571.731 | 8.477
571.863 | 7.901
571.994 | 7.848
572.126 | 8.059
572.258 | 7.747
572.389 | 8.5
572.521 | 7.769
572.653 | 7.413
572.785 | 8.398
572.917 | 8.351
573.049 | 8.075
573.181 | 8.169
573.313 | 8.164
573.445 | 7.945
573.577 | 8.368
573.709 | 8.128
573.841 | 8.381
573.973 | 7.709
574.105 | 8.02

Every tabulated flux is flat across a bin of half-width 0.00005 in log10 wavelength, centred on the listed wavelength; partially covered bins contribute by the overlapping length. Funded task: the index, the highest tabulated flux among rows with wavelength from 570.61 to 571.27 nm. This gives 8.031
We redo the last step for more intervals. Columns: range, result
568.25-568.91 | 8.654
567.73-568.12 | 8.075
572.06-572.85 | 8.5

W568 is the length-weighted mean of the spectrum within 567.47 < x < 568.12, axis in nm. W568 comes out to 8.06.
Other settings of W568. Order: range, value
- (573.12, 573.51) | 8.09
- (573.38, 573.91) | 8.21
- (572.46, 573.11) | 8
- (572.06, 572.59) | 8.02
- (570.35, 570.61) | 7.76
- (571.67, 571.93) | 8.19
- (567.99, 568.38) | 7.76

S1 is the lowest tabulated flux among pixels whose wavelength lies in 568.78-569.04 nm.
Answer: 7.719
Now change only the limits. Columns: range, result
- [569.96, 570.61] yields 7.674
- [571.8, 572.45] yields 7.747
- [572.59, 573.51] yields 7.413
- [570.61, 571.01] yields 7.533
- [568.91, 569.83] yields 7.223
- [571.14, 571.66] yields 7.775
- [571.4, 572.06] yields 7.848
